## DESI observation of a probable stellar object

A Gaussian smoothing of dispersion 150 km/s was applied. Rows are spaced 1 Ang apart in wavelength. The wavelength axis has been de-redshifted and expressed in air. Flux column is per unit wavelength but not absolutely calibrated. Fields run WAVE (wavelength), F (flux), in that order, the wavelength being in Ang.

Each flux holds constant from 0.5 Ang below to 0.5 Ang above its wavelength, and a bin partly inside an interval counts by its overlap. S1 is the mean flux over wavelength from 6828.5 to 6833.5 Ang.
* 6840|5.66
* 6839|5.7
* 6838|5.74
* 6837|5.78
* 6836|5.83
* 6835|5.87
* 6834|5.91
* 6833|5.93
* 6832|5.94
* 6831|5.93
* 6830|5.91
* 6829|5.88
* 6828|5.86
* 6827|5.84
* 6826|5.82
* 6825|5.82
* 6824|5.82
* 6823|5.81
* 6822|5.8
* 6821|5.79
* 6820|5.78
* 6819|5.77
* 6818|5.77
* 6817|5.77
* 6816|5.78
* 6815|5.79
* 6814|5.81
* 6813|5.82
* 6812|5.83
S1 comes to 5.92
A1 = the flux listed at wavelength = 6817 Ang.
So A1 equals 5.77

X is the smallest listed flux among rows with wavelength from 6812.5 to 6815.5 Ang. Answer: 5.79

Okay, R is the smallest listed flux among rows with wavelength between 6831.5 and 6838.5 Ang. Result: 5.74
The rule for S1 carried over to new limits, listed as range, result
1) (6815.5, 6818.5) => 5.77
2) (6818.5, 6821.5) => 5.78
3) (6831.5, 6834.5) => 5.93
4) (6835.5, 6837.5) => 5.8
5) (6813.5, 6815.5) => 5.8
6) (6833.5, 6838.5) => 5.83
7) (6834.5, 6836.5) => 5.85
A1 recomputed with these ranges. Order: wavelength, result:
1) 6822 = 5.8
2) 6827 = 5.84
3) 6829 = 5.88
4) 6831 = 5.93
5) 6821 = 5.79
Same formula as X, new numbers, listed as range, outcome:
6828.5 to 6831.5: 5.88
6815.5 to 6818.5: 5.77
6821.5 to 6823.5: 5.8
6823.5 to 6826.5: 5.82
